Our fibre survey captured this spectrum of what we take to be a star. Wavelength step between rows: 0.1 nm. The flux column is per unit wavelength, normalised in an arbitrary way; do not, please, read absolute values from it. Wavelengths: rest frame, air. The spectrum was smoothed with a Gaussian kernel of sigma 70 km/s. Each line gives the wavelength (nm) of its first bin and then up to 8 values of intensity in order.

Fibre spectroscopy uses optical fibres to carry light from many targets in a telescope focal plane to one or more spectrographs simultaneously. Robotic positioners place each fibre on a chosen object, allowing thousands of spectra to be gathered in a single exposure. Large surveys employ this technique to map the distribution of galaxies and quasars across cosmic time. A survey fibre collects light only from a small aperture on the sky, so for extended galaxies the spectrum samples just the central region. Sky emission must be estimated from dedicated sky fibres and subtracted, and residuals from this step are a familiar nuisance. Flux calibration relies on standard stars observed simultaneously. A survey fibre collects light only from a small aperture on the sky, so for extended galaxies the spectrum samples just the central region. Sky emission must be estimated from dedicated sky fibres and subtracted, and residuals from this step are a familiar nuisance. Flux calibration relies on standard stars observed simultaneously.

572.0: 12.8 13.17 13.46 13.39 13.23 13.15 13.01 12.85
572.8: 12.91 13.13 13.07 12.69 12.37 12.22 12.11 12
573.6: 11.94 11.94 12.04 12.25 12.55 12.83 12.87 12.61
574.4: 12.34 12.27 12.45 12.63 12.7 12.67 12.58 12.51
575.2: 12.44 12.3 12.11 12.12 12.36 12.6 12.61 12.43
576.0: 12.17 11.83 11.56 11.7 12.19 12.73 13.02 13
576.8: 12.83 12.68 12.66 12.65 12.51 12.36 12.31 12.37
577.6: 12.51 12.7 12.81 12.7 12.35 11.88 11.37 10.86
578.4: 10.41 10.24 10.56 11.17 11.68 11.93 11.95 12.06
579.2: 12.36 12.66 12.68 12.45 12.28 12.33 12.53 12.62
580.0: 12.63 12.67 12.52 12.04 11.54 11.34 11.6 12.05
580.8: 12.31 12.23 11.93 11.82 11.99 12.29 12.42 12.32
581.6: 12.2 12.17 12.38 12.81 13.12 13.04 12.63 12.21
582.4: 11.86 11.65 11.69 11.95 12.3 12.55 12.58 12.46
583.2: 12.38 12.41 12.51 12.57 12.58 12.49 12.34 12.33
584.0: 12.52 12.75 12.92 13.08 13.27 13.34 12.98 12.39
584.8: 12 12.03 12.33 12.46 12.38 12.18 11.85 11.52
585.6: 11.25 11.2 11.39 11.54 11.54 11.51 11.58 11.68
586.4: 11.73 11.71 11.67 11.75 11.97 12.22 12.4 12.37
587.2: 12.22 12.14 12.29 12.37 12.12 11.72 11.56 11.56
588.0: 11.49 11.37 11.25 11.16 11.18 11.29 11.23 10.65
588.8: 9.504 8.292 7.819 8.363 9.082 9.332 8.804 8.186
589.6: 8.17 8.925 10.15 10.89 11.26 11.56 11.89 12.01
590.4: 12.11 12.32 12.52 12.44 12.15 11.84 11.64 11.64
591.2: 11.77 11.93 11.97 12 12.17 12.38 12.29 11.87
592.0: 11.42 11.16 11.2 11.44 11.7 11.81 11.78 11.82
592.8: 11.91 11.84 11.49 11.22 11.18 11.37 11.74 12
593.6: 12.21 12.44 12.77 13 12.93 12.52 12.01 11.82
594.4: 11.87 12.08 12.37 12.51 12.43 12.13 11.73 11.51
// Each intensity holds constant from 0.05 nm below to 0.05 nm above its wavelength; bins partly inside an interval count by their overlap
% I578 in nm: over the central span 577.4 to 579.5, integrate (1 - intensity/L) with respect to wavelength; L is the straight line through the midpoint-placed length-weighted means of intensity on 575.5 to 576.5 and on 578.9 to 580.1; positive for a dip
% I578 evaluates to 0.08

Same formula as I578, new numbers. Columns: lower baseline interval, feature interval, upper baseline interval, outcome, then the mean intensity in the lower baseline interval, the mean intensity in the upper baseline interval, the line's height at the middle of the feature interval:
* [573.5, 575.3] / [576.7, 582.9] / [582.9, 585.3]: 0.17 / 12.4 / 12.6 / 12.5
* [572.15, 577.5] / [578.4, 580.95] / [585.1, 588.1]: 0.05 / 12.5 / 11.8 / 12.2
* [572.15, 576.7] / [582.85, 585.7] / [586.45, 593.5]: -0.17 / 12.5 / 11.3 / 11.7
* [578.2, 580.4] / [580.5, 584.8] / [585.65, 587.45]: -0.19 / 11.9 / 11.8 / 11.9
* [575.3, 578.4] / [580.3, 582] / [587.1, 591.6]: -0.04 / 12.3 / 11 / 11.9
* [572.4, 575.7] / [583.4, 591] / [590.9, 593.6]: 0.28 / 12.5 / 11.7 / 11.9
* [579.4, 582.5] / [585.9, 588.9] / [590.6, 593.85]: 0.11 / 12.3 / 11.8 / 12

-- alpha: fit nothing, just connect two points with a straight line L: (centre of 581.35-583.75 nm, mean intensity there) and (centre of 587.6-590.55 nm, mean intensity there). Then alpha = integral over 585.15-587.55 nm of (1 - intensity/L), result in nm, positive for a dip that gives -0.12 nm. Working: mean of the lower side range 12.4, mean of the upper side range 10.5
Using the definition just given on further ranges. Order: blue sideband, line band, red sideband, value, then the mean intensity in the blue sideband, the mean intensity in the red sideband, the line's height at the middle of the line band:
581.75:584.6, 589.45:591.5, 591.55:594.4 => 0.13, 12.5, 11.9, 12.1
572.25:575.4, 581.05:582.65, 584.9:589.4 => -0.06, 12.6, 11.3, 11.8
